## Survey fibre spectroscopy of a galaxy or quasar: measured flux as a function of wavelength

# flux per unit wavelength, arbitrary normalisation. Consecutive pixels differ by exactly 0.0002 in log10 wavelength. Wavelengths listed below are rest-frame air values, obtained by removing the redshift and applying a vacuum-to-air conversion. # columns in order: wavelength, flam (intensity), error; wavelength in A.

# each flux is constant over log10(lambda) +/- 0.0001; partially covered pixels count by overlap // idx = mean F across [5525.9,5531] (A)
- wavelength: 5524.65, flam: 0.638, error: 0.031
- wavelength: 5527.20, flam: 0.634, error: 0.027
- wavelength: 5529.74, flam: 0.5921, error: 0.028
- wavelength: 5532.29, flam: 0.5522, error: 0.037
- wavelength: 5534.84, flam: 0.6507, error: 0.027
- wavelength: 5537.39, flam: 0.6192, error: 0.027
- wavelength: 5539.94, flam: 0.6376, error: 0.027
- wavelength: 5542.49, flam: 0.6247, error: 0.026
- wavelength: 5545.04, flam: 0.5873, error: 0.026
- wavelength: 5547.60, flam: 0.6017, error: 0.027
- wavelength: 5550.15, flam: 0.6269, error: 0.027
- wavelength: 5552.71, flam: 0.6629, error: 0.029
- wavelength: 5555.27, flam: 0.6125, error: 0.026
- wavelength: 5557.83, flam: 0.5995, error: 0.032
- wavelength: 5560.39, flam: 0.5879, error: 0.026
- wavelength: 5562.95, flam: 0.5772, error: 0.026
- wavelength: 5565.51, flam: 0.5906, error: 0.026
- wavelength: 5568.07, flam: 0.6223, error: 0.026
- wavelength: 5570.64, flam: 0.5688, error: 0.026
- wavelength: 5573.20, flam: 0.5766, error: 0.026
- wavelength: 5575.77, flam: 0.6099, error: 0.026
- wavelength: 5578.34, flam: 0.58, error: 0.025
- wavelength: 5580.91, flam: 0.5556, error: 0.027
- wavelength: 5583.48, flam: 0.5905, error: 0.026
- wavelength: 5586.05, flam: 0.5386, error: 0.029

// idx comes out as 0.613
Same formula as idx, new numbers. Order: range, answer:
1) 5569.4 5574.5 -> 0.573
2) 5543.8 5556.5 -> 0.618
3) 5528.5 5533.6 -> 0.572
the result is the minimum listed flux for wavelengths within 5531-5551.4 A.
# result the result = 0.5522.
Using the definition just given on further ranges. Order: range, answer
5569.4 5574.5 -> 0.5688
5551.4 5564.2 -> 0.5772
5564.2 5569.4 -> 0.5906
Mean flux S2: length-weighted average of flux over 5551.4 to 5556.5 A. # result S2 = 0.637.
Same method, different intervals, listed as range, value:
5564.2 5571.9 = 0.594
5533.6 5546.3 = 0.624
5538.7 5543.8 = 0.631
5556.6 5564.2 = 0.588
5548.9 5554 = 0.644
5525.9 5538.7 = 0.61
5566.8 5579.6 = 0.591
